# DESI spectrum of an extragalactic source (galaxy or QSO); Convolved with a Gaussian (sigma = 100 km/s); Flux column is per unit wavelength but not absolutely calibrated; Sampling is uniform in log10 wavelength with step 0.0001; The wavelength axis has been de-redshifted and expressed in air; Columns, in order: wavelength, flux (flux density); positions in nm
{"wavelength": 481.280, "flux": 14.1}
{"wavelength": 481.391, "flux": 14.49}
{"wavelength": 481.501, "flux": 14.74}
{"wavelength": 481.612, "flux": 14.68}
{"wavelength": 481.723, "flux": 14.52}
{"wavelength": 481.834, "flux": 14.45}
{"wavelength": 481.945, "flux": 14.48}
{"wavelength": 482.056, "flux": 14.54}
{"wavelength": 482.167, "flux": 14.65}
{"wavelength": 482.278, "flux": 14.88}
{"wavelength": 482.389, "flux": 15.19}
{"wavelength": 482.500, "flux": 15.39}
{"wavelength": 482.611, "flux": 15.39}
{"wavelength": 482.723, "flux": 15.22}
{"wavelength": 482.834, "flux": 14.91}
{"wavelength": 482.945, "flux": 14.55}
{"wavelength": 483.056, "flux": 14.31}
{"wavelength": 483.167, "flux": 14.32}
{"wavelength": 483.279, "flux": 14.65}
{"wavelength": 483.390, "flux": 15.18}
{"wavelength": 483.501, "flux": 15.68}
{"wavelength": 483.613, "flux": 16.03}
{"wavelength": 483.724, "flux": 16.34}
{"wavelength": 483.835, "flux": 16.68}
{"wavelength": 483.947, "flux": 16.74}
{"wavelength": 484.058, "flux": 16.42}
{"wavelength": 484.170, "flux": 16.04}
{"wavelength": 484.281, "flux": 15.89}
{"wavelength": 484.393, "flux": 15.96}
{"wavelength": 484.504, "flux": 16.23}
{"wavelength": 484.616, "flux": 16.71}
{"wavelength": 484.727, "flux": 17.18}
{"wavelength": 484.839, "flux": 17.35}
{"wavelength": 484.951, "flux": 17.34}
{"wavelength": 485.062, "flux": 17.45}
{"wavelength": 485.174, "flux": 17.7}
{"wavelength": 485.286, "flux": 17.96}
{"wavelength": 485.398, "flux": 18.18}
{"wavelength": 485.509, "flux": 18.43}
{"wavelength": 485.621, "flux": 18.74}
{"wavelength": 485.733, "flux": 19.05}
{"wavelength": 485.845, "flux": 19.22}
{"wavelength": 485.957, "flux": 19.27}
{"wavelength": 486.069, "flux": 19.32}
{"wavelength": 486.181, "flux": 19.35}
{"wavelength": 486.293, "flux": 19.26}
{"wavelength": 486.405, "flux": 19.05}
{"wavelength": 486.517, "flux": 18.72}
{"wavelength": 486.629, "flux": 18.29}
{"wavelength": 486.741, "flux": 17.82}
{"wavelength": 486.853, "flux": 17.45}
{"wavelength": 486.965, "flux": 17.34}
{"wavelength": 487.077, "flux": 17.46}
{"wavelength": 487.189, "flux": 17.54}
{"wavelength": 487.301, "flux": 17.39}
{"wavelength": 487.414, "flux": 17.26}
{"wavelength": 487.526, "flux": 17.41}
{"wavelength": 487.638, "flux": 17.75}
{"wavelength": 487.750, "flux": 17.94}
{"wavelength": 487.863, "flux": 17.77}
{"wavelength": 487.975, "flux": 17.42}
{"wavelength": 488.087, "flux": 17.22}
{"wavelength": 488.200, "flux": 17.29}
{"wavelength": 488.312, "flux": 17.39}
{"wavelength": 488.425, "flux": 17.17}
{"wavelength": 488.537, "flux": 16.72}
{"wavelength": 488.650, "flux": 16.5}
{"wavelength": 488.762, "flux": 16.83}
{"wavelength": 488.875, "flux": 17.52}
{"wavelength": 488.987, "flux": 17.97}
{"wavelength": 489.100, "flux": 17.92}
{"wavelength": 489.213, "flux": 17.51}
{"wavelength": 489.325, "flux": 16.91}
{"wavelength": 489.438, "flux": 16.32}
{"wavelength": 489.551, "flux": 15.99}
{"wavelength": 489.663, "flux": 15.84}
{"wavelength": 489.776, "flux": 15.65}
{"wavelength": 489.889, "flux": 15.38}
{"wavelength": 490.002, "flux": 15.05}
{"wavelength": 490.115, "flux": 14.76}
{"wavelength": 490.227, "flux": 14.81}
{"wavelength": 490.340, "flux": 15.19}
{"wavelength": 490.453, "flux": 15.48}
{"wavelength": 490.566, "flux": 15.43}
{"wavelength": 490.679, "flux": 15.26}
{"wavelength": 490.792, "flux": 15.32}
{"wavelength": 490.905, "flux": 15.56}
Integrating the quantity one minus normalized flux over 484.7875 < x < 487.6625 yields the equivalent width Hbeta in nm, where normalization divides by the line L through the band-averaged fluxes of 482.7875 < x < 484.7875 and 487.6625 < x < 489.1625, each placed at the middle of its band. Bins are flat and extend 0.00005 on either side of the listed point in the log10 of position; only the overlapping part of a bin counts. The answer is -0.27 nm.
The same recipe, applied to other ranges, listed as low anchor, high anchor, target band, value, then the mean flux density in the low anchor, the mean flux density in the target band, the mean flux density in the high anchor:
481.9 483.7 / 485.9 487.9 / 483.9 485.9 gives -0.091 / 15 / 17.4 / 18.1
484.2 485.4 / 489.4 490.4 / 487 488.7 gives -0.136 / 17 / 17.3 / 15.4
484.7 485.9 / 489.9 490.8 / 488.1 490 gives -0.101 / 18.1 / 16.8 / 15.2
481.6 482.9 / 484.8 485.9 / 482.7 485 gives 0.092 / 14.9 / 15.9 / 18.2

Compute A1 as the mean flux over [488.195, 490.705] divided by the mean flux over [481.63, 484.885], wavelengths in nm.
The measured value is 1.05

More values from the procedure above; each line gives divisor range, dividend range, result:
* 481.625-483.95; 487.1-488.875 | 1.15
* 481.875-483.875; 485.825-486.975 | 1.24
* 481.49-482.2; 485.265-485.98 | 1.28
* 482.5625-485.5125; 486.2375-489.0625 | 1.09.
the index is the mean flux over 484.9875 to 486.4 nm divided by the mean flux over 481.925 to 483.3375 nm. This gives 1.3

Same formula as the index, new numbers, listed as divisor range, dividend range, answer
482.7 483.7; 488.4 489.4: 1.15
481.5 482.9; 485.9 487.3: 1.24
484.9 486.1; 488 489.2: 0.94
